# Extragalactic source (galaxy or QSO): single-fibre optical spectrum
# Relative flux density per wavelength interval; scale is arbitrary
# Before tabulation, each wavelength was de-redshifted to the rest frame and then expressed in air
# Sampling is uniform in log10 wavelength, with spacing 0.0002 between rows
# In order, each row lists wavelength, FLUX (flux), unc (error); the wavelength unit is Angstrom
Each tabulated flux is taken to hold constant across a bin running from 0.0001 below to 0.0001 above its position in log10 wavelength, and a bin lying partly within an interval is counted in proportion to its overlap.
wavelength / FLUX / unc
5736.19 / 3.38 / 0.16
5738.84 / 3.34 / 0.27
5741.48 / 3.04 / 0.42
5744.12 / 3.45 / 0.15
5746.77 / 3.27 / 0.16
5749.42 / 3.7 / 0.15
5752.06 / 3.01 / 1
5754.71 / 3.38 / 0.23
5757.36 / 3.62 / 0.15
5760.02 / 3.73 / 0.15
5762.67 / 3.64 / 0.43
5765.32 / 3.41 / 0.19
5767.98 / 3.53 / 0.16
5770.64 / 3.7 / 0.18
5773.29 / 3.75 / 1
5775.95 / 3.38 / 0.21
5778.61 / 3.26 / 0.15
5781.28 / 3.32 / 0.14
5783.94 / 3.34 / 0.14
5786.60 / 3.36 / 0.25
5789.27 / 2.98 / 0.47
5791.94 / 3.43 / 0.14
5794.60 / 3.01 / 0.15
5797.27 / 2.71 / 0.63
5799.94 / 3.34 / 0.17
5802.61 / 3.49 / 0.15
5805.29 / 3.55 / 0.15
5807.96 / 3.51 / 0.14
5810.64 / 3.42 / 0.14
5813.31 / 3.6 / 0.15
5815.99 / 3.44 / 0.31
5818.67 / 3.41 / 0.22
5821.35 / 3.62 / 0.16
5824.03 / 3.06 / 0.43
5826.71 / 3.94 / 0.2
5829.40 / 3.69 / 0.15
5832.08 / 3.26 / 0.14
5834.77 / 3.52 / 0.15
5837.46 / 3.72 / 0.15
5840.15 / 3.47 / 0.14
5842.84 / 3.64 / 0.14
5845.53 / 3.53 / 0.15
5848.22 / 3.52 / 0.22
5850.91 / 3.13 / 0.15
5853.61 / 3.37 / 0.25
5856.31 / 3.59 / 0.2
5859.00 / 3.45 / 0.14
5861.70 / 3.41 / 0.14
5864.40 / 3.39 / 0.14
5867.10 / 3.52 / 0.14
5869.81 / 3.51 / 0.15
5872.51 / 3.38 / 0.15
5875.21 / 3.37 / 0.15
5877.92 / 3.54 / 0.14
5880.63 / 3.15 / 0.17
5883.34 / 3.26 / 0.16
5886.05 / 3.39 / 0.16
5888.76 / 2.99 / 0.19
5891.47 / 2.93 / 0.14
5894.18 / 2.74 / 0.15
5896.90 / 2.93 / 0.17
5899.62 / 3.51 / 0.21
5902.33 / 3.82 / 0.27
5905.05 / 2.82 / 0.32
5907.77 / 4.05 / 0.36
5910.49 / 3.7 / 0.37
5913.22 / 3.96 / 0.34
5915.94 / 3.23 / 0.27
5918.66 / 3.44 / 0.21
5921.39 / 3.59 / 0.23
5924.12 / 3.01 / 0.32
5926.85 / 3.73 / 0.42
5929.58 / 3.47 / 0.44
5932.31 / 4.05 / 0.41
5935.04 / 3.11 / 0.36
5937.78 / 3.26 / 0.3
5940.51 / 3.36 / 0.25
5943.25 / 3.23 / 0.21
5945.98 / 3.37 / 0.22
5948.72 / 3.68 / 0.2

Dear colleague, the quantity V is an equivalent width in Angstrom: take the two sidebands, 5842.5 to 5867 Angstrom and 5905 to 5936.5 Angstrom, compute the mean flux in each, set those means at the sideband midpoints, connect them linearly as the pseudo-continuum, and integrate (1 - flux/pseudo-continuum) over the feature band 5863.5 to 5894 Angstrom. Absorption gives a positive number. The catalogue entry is 1.7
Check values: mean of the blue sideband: 3.44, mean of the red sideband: 3.54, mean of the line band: 3.29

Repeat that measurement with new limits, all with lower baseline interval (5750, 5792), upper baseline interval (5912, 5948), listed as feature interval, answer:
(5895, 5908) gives 0.4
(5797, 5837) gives -0.3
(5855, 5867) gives -0.1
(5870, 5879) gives 0.0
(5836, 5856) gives -0.3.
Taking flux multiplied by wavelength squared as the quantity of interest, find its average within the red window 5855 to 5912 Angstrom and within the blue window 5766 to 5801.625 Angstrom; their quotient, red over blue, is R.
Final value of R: 1.05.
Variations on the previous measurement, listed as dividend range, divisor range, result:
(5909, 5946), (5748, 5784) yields 1.05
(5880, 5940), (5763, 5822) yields 1.04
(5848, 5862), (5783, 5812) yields 1.06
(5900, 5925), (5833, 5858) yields 1.03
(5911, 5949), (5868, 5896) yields 1.09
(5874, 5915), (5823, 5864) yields 0.98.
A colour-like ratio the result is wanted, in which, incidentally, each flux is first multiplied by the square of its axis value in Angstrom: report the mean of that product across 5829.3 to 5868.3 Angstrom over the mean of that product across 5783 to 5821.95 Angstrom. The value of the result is 1.06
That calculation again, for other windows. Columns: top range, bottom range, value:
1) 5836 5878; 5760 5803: 1.06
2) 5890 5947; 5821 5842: 0.99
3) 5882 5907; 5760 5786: 0.95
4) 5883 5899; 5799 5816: 0.90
